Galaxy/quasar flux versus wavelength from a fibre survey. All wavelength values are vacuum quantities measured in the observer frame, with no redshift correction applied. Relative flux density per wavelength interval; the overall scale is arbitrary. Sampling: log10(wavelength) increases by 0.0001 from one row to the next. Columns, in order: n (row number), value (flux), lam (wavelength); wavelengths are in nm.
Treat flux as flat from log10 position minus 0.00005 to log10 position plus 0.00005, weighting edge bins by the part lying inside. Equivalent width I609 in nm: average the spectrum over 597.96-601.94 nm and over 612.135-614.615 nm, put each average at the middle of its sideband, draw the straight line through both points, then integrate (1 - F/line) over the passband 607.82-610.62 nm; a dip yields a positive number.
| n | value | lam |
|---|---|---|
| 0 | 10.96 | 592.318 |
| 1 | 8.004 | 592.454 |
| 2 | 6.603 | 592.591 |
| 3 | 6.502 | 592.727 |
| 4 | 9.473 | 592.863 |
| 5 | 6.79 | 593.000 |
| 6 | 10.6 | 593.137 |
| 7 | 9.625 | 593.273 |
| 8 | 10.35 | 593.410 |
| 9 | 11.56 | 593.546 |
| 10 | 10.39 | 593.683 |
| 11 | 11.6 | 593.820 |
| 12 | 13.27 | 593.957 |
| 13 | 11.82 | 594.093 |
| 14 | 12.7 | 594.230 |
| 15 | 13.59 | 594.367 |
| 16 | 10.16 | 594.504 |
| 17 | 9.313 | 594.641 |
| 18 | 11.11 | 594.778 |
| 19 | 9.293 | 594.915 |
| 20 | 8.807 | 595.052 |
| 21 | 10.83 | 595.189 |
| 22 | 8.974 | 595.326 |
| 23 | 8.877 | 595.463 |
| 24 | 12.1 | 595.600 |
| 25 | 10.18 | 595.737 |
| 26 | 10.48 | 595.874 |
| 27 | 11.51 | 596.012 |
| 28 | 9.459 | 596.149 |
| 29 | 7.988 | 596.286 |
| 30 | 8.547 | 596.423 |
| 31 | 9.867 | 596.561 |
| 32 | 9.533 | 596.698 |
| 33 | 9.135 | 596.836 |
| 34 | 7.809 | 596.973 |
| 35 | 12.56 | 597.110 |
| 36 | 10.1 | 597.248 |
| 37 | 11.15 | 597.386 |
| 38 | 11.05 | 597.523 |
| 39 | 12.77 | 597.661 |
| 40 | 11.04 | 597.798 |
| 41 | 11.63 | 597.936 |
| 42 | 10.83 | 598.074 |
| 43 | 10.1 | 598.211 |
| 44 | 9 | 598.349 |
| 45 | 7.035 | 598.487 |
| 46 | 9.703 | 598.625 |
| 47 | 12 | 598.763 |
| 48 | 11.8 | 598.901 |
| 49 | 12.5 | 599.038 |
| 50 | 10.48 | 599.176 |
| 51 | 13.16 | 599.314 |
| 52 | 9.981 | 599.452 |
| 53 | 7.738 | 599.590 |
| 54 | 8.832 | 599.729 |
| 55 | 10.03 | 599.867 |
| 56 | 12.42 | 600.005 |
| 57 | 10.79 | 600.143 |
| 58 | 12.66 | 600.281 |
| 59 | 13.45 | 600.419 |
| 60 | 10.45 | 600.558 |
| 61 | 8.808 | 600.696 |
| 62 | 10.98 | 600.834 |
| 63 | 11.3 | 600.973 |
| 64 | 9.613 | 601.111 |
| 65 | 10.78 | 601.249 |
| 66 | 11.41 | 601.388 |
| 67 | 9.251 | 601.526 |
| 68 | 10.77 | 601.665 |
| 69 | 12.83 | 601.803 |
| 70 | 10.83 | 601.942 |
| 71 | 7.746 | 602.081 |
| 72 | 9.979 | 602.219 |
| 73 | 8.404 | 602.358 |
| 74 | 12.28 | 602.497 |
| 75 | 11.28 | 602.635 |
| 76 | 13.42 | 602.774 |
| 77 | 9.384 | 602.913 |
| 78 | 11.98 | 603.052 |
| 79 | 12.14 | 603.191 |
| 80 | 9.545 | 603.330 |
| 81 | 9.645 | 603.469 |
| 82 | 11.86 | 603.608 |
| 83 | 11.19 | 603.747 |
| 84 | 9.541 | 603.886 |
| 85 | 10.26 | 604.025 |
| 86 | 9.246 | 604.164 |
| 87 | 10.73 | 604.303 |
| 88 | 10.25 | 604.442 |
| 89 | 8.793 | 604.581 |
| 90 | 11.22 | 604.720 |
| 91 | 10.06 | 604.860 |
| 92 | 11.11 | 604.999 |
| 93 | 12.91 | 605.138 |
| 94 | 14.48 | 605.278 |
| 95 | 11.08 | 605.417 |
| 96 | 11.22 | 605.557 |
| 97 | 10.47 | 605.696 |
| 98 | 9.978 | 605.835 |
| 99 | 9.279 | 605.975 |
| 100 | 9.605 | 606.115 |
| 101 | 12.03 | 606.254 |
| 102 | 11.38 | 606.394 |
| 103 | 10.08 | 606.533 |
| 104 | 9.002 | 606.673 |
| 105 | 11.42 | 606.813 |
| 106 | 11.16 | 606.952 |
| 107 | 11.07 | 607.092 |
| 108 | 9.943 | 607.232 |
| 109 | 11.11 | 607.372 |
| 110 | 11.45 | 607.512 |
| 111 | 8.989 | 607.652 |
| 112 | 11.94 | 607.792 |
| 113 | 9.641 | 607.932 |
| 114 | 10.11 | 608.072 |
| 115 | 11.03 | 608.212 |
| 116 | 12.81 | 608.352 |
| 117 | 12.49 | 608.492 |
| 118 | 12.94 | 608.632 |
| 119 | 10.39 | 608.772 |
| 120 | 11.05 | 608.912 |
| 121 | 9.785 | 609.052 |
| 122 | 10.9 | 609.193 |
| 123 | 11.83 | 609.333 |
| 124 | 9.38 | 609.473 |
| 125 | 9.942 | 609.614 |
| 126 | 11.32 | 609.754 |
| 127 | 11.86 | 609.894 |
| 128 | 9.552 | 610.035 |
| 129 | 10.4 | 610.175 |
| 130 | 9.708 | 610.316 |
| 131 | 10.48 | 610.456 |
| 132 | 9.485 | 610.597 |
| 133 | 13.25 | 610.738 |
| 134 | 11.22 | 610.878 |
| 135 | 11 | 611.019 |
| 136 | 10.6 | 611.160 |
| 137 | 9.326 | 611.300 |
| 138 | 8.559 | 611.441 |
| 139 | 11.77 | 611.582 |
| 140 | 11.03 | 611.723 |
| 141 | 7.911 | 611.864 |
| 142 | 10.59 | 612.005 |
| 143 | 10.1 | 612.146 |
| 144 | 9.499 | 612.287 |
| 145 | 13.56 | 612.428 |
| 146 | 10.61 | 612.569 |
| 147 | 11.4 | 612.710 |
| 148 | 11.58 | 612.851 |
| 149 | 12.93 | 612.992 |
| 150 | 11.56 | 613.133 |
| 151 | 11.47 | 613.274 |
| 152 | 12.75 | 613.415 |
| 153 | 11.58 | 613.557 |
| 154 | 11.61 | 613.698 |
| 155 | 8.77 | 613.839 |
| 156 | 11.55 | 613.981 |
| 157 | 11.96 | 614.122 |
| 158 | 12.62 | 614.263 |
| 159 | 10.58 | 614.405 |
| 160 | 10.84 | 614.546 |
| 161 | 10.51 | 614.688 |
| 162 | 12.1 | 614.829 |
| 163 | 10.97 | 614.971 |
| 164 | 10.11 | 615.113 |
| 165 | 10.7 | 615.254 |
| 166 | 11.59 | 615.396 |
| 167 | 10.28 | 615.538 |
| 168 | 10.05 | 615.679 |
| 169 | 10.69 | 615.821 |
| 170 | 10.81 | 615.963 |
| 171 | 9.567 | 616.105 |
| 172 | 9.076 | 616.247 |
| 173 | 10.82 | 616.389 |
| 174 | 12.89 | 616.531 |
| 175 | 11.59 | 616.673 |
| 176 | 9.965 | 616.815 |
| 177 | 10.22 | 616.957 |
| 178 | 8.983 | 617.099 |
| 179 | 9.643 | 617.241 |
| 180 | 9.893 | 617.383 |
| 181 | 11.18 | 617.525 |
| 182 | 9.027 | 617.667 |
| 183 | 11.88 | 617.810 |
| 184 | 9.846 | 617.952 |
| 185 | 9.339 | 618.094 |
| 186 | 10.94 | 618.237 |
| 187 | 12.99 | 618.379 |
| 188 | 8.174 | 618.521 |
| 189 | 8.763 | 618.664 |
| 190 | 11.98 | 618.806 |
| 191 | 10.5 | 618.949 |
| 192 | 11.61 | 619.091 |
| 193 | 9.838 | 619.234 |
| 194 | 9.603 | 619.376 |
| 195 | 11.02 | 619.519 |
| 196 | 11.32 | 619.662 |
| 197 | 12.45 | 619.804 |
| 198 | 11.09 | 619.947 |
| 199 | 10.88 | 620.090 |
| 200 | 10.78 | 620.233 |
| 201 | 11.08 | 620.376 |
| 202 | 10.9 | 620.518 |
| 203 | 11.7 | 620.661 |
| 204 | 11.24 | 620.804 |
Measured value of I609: 0.10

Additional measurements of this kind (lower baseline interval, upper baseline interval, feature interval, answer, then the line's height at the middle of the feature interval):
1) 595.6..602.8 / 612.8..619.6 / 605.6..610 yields -0.05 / 10.6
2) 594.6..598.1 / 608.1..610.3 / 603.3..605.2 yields 0.04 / 10.7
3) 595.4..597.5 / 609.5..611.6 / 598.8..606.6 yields -0.43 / 10.2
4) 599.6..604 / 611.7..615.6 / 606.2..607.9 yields 0.02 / 10.9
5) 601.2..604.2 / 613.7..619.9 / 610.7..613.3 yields -0.06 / 10.6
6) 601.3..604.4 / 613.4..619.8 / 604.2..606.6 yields -0.05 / 10.6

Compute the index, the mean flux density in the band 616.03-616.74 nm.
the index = 10.8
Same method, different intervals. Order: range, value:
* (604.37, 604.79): 10.1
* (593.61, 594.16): 11.8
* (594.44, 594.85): 10.2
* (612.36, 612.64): 12.1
